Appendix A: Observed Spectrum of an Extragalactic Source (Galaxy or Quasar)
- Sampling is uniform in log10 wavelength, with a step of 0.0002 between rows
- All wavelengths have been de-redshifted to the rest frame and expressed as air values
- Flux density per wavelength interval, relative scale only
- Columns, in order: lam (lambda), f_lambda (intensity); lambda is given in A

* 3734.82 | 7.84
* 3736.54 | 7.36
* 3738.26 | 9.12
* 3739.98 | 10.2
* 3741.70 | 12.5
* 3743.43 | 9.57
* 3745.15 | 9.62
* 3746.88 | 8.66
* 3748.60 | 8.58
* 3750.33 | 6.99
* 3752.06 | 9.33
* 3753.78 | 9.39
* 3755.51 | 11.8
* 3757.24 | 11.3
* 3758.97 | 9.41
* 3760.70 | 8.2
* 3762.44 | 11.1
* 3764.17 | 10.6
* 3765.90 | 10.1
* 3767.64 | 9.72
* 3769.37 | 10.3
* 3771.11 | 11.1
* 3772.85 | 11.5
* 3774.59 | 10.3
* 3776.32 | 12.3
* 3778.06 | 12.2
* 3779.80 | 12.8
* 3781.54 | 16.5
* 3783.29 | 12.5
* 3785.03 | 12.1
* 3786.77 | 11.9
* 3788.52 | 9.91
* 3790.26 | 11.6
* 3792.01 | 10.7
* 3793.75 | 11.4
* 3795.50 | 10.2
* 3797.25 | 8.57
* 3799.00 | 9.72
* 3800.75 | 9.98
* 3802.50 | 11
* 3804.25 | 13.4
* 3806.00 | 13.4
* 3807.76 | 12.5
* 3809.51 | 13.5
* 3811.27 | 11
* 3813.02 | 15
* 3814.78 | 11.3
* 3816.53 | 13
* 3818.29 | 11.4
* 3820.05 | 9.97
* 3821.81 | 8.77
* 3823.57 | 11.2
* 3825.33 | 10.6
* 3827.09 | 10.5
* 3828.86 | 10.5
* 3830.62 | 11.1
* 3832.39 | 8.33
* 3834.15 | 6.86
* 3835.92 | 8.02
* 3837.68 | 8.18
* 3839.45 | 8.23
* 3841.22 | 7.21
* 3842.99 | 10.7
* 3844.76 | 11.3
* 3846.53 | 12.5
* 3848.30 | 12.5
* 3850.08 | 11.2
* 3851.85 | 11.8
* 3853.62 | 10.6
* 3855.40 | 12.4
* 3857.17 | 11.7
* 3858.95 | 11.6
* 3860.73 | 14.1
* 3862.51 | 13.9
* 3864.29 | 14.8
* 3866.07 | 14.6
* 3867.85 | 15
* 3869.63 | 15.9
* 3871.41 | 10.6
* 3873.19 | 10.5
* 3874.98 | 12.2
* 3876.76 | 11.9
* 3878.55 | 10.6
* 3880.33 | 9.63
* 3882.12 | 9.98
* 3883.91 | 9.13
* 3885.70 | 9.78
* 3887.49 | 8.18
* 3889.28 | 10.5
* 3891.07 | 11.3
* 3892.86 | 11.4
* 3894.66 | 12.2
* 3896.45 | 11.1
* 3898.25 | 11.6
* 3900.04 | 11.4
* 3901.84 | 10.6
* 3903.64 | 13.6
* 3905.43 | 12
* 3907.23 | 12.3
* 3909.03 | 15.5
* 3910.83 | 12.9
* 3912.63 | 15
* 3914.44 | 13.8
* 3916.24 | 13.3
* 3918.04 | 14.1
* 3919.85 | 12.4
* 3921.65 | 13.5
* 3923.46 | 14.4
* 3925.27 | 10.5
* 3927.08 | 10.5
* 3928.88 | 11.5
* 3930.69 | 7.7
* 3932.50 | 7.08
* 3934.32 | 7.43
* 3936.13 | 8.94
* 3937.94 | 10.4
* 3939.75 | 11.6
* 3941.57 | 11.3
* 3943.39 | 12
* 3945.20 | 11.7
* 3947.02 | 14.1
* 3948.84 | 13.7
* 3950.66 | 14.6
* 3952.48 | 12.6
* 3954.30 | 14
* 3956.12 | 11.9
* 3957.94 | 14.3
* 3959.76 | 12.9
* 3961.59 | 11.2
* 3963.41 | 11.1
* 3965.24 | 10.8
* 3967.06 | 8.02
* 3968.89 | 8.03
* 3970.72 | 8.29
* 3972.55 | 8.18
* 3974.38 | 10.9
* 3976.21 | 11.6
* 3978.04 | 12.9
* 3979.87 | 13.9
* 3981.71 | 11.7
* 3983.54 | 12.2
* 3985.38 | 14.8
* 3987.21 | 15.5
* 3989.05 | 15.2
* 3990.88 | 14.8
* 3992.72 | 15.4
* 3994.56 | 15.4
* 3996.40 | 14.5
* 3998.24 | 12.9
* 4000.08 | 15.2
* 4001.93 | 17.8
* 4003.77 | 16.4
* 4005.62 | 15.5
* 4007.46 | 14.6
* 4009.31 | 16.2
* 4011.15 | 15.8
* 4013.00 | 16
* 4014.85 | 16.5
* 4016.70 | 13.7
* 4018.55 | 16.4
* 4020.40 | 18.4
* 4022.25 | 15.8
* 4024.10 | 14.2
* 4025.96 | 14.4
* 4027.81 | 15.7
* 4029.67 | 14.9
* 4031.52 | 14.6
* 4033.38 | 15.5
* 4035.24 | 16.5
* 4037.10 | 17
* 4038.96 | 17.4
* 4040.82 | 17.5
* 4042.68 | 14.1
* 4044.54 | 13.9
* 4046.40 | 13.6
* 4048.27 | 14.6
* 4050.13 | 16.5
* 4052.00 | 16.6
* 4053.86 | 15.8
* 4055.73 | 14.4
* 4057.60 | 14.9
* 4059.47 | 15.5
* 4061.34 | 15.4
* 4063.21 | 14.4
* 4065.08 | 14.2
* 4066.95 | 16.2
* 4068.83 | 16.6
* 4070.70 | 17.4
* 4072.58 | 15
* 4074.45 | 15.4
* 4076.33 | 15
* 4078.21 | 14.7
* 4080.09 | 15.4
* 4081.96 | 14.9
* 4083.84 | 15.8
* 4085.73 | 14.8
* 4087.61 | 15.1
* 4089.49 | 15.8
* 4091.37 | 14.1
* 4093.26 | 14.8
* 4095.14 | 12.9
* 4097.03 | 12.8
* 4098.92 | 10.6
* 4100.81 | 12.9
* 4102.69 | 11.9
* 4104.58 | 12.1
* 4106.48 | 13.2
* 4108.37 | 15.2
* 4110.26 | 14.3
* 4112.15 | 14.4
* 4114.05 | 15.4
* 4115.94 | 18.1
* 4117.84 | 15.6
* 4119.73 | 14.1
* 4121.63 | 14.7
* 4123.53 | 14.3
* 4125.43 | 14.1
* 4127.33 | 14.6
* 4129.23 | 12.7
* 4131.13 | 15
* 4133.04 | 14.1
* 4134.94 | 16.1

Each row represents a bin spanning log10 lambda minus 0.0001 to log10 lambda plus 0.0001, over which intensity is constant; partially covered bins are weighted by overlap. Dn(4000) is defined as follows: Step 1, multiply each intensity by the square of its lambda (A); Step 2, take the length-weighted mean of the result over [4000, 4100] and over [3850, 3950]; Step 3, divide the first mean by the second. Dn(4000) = 1.4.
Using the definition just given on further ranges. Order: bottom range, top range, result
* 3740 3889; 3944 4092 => 1.46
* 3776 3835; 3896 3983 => 1.11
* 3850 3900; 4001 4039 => 1.45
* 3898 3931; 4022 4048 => 1.30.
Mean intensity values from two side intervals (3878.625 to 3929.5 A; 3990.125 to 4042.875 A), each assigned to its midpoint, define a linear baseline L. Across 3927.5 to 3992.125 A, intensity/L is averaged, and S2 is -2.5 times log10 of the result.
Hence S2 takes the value 0.18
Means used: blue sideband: 11.8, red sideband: 15.6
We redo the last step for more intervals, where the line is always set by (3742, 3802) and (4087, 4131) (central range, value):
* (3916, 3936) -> 0.114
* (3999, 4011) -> -0.217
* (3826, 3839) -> 0.232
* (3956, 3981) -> 0.153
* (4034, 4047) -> -0.178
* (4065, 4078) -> -0.150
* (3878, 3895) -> 0.158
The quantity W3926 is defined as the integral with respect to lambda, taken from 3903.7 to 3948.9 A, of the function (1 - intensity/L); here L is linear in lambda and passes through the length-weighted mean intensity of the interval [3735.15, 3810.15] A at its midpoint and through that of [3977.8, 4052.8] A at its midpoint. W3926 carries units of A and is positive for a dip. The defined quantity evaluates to 5.6 A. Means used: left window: 10.7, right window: 15.3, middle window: 11.9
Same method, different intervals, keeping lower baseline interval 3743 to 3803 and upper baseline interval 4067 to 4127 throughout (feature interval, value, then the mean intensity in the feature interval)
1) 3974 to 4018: -4.2 A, 14.6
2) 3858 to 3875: -2.3 A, 13.4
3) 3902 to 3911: -0.6 A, 13.1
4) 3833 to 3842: 2.9 A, 7.73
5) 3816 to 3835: 1.8 A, 10.2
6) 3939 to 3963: 0.1 A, 12.7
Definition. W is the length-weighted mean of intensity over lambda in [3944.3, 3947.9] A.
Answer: 12.9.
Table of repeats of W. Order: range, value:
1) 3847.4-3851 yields 11.8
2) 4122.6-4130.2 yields 13.9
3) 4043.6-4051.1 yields 14.7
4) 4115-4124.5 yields 15.4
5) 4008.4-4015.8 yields 16.1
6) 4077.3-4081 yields 15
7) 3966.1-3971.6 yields 8.14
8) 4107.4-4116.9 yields 15.5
